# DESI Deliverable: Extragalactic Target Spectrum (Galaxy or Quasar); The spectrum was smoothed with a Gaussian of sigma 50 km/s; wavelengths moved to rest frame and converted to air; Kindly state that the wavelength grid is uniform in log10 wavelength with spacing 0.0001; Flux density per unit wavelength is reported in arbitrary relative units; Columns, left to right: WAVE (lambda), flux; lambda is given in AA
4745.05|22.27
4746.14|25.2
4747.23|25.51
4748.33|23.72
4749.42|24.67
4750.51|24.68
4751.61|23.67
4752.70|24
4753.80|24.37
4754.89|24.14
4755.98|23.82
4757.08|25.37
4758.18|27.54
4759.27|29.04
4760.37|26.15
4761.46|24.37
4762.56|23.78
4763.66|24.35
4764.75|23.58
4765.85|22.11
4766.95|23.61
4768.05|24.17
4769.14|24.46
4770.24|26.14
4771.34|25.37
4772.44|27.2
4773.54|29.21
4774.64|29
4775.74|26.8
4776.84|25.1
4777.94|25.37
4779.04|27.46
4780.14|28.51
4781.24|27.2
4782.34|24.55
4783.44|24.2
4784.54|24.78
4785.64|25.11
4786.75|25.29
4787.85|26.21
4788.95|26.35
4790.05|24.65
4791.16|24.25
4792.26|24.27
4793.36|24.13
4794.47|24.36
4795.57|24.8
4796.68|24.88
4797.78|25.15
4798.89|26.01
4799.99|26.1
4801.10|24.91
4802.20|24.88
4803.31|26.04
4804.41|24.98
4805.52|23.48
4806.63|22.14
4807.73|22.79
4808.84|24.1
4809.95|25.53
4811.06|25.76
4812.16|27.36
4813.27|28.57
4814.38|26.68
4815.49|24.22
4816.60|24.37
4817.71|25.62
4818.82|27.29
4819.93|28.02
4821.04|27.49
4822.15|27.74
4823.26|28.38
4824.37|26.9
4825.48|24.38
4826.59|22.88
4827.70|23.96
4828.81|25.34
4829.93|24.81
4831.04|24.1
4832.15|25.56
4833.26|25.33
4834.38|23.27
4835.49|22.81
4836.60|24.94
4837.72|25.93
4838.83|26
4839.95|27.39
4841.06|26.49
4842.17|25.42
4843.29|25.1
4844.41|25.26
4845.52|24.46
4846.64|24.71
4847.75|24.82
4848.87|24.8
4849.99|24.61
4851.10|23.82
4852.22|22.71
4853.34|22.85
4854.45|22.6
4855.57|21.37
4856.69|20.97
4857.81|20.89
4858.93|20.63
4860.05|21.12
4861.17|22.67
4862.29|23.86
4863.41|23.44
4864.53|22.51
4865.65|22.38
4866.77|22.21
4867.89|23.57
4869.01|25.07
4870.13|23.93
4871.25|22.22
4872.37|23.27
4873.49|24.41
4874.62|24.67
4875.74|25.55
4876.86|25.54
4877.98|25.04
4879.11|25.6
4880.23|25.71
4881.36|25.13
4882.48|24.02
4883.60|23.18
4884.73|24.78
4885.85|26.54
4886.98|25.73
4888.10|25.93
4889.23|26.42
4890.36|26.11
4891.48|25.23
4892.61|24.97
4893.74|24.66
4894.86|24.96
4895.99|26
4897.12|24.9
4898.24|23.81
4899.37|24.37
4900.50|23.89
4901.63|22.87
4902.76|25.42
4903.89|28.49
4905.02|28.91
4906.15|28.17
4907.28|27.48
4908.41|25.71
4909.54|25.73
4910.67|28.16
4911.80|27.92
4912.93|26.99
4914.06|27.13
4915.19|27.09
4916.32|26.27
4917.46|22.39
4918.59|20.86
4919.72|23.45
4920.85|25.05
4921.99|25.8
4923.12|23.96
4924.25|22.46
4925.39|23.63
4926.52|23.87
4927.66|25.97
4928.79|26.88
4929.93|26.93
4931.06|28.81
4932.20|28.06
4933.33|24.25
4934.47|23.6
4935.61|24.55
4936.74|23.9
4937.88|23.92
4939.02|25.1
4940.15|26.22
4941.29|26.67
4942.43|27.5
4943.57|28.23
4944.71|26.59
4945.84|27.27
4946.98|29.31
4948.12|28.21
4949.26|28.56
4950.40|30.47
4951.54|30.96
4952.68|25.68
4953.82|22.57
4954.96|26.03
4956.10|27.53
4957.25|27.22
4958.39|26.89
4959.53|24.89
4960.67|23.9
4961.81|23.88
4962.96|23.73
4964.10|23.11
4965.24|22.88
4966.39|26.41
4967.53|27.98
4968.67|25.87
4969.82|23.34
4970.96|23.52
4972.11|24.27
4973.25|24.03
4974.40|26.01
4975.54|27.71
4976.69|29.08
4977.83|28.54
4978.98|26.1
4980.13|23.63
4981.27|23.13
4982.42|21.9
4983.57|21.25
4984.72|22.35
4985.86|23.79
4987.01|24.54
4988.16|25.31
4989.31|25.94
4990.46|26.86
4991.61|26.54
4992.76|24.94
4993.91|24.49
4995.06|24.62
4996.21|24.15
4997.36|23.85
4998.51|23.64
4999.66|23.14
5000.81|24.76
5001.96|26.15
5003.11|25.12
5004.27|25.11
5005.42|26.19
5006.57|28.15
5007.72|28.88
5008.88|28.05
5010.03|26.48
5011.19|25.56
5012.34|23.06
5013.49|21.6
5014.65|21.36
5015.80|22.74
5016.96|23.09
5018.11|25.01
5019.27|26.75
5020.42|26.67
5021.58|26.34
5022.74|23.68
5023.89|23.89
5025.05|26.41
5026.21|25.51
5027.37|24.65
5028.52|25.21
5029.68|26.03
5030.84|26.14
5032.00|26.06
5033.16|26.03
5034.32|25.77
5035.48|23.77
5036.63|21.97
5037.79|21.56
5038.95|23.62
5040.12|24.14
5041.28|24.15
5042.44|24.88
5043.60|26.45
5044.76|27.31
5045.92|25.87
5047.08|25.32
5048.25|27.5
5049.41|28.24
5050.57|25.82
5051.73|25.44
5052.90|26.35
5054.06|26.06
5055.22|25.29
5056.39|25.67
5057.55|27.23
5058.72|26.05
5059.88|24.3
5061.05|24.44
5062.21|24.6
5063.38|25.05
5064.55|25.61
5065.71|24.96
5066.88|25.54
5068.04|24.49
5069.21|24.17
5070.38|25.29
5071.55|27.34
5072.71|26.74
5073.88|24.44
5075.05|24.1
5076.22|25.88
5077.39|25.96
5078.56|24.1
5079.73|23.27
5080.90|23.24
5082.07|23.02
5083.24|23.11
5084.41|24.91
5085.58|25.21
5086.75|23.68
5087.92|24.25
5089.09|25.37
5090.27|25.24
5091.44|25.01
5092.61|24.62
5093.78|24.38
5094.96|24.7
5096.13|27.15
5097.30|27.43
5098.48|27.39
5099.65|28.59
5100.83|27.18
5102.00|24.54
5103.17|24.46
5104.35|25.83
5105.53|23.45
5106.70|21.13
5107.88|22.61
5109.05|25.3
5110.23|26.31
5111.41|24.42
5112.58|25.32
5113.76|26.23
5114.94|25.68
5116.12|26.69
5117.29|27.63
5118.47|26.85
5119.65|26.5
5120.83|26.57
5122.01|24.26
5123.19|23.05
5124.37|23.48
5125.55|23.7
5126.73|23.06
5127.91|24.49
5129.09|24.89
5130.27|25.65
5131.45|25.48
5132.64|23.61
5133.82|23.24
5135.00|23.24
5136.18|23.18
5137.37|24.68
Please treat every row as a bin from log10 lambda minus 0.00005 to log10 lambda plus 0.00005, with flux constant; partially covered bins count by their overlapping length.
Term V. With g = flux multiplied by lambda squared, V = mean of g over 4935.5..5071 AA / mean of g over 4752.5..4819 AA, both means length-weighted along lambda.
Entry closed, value 1.09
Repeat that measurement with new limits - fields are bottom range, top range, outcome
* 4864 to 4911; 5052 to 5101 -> 1.09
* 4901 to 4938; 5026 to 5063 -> 1.04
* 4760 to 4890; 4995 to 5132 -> 1.11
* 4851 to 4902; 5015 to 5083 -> 1.12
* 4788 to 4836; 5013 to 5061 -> 1.09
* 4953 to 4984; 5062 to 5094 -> 1.03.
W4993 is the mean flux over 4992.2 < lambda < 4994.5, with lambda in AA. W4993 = 24.7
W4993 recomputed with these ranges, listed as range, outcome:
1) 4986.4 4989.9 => 25.2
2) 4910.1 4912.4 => 28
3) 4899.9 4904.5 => 25.2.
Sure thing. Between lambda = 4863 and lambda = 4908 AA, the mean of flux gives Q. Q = 24.9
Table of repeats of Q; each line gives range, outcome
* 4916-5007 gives 25.4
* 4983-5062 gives 25.1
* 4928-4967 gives 26.2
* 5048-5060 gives 26.2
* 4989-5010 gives 25.6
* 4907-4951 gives 26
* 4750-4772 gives 24.7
